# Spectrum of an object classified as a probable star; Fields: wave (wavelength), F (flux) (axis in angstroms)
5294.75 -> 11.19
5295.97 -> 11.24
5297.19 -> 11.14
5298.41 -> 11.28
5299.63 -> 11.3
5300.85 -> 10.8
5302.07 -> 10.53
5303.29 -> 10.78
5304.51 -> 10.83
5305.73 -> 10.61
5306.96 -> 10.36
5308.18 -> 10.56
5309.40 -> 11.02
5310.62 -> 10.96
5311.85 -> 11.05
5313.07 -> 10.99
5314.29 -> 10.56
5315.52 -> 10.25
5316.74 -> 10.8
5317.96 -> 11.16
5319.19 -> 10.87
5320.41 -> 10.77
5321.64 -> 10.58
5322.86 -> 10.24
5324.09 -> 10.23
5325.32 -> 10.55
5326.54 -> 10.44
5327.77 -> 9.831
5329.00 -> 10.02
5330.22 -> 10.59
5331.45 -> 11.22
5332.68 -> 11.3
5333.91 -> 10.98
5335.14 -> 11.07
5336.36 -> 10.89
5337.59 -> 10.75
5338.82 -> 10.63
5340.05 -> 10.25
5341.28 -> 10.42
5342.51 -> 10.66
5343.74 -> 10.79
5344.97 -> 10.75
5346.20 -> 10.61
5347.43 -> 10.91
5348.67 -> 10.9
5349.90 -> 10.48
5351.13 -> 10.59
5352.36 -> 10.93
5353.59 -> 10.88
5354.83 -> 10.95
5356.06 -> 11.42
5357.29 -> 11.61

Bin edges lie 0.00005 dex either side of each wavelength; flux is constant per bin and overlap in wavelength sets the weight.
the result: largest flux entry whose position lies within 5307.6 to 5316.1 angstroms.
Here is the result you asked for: 11.05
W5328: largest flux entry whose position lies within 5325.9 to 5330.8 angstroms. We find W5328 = 10.59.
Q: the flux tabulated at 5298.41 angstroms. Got 11.28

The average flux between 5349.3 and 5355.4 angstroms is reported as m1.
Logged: 10.8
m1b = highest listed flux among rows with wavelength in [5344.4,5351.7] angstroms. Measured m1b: 10.91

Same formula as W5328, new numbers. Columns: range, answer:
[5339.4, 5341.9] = 10.42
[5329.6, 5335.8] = 11.3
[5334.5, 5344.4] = 11.07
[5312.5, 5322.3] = 11.16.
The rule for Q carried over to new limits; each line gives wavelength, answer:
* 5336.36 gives 10.89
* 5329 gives 10.02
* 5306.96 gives 10.36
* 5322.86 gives 10.24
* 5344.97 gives 10.75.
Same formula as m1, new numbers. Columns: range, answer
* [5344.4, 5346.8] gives 10.7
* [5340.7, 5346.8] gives 10.7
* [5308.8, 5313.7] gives 11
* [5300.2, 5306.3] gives 10.7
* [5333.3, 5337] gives 11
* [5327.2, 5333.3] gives 10.6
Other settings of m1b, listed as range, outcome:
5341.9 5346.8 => 10.79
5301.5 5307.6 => 10.83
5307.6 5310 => 11.02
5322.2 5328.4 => 10.55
